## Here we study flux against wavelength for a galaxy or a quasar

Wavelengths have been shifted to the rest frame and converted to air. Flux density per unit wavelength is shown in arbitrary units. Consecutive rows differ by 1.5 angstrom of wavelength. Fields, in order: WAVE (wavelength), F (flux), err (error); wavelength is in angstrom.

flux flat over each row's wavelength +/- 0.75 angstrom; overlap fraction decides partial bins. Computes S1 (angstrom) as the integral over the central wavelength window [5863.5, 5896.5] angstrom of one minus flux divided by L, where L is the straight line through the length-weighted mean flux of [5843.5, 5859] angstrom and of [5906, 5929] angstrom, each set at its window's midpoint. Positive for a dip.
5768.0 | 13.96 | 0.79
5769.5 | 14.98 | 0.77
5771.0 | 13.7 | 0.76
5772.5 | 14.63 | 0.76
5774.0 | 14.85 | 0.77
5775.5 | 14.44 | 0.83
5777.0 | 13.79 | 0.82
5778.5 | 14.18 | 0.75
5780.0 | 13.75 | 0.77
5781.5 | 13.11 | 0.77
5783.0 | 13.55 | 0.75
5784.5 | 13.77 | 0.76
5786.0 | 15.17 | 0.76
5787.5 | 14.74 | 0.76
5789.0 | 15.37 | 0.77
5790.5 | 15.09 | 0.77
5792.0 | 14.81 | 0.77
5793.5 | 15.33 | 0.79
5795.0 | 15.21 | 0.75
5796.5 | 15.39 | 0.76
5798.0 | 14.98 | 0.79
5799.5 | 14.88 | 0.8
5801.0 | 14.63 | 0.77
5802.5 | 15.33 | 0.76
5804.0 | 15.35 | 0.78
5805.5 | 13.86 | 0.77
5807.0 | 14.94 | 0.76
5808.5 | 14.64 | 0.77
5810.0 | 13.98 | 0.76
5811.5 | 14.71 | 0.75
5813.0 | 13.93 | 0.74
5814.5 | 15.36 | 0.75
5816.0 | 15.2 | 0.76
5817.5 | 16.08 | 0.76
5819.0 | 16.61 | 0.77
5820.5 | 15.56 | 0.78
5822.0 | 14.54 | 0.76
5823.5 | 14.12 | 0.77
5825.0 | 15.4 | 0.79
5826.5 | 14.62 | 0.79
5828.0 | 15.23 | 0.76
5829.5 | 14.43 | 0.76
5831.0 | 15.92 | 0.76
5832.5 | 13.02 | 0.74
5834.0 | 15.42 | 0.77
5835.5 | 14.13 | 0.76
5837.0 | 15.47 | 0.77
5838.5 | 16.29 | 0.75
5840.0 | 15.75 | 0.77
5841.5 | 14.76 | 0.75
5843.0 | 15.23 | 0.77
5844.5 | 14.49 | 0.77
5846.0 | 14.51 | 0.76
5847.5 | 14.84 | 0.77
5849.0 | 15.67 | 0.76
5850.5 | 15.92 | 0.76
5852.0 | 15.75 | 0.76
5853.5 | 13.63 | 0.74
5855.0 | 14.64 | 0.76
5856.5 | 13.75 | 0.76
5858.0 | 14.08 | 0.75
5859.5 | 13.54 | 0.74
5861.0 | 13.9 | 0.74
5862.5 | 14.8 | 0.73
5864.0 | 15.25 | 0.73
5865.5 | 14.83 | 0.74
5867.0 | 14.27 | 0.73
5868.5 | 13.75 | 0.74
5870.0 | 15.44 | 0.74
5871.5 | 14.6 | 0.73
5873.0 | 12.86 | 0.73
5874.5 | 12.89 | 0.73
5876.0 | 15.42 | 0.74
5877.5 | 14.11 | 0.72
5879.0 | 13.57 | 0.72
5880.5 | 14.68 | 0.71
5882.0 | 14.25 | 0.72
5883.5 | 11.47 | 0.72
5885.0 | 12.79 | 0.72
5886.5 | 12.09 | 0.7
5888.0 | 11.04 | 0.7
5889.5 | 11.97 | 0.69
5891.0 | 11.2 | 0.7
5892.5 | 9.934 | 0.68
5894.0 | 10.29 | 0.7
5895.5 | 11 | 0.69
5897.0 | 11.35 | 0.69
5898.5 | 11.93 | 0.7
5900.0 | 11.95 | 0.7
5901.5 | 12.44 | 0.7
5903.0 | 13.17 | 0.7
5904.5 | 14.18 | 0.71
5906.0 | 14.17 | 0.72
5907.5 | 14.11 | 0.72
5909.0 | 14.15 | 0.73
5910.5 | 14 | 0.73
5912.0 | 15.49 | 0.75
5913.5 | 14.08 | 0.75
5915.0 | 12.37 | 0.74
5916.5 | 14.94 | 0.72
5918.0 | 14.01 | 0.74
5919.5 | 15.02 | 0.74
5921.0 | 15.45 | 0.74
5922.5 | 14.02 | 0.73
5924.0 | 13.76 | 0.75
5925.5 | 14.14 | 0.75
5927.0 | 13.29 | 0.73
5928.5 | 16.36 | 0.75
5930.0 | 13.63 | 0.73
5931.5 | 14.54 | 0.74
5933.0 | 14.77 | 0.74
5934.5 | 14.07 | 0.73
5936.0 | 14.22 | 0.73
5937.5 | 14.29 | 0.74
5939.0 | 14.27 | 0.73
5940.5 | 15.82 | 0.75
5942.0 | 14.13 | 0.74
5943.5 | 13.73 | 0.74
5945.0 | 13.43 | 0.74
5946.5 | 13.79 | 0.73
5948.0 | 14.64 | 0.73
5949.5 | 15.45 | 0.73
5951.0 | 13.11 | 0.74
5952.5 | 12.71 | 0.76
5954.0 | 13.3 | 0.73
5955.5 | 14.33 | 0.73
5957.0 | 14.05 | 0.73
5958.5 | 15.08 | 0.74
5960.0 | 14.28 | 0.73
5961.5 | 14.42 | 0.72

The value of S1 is 3.4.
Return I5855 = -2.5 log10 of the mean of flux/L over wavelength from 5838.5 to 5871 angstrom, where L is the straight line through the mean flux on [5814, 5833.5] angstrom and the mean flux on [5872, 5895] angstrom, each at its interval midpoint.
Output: -0.073 mag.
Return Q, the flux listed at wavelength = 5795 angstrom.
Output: 15.21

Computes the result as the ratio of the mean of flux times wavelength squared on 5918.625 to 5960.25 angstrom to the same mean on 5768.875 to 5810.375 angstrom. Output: 1.03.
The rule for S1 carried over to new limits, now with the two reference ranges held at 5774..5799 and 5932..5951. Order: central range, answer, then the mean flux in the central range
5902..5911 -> 0.3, 13.9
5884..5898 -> 3.0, 11.3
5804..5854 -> -1.7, 15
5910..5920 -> 0.1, 14.3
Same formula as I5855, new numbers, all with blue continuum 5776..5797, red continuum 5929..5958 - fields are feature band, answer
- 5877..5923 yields 0.094 mag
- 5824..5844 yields -0.047 mag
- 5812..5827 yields -0.052 mag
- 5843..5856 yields -0.042 mag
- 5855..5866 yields 0.001 mag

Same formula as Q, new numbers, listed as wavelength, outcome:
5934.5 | 14.07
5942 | 14.13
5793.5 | 15.33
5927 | 13.29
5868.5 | 13.75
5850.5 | 15.92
